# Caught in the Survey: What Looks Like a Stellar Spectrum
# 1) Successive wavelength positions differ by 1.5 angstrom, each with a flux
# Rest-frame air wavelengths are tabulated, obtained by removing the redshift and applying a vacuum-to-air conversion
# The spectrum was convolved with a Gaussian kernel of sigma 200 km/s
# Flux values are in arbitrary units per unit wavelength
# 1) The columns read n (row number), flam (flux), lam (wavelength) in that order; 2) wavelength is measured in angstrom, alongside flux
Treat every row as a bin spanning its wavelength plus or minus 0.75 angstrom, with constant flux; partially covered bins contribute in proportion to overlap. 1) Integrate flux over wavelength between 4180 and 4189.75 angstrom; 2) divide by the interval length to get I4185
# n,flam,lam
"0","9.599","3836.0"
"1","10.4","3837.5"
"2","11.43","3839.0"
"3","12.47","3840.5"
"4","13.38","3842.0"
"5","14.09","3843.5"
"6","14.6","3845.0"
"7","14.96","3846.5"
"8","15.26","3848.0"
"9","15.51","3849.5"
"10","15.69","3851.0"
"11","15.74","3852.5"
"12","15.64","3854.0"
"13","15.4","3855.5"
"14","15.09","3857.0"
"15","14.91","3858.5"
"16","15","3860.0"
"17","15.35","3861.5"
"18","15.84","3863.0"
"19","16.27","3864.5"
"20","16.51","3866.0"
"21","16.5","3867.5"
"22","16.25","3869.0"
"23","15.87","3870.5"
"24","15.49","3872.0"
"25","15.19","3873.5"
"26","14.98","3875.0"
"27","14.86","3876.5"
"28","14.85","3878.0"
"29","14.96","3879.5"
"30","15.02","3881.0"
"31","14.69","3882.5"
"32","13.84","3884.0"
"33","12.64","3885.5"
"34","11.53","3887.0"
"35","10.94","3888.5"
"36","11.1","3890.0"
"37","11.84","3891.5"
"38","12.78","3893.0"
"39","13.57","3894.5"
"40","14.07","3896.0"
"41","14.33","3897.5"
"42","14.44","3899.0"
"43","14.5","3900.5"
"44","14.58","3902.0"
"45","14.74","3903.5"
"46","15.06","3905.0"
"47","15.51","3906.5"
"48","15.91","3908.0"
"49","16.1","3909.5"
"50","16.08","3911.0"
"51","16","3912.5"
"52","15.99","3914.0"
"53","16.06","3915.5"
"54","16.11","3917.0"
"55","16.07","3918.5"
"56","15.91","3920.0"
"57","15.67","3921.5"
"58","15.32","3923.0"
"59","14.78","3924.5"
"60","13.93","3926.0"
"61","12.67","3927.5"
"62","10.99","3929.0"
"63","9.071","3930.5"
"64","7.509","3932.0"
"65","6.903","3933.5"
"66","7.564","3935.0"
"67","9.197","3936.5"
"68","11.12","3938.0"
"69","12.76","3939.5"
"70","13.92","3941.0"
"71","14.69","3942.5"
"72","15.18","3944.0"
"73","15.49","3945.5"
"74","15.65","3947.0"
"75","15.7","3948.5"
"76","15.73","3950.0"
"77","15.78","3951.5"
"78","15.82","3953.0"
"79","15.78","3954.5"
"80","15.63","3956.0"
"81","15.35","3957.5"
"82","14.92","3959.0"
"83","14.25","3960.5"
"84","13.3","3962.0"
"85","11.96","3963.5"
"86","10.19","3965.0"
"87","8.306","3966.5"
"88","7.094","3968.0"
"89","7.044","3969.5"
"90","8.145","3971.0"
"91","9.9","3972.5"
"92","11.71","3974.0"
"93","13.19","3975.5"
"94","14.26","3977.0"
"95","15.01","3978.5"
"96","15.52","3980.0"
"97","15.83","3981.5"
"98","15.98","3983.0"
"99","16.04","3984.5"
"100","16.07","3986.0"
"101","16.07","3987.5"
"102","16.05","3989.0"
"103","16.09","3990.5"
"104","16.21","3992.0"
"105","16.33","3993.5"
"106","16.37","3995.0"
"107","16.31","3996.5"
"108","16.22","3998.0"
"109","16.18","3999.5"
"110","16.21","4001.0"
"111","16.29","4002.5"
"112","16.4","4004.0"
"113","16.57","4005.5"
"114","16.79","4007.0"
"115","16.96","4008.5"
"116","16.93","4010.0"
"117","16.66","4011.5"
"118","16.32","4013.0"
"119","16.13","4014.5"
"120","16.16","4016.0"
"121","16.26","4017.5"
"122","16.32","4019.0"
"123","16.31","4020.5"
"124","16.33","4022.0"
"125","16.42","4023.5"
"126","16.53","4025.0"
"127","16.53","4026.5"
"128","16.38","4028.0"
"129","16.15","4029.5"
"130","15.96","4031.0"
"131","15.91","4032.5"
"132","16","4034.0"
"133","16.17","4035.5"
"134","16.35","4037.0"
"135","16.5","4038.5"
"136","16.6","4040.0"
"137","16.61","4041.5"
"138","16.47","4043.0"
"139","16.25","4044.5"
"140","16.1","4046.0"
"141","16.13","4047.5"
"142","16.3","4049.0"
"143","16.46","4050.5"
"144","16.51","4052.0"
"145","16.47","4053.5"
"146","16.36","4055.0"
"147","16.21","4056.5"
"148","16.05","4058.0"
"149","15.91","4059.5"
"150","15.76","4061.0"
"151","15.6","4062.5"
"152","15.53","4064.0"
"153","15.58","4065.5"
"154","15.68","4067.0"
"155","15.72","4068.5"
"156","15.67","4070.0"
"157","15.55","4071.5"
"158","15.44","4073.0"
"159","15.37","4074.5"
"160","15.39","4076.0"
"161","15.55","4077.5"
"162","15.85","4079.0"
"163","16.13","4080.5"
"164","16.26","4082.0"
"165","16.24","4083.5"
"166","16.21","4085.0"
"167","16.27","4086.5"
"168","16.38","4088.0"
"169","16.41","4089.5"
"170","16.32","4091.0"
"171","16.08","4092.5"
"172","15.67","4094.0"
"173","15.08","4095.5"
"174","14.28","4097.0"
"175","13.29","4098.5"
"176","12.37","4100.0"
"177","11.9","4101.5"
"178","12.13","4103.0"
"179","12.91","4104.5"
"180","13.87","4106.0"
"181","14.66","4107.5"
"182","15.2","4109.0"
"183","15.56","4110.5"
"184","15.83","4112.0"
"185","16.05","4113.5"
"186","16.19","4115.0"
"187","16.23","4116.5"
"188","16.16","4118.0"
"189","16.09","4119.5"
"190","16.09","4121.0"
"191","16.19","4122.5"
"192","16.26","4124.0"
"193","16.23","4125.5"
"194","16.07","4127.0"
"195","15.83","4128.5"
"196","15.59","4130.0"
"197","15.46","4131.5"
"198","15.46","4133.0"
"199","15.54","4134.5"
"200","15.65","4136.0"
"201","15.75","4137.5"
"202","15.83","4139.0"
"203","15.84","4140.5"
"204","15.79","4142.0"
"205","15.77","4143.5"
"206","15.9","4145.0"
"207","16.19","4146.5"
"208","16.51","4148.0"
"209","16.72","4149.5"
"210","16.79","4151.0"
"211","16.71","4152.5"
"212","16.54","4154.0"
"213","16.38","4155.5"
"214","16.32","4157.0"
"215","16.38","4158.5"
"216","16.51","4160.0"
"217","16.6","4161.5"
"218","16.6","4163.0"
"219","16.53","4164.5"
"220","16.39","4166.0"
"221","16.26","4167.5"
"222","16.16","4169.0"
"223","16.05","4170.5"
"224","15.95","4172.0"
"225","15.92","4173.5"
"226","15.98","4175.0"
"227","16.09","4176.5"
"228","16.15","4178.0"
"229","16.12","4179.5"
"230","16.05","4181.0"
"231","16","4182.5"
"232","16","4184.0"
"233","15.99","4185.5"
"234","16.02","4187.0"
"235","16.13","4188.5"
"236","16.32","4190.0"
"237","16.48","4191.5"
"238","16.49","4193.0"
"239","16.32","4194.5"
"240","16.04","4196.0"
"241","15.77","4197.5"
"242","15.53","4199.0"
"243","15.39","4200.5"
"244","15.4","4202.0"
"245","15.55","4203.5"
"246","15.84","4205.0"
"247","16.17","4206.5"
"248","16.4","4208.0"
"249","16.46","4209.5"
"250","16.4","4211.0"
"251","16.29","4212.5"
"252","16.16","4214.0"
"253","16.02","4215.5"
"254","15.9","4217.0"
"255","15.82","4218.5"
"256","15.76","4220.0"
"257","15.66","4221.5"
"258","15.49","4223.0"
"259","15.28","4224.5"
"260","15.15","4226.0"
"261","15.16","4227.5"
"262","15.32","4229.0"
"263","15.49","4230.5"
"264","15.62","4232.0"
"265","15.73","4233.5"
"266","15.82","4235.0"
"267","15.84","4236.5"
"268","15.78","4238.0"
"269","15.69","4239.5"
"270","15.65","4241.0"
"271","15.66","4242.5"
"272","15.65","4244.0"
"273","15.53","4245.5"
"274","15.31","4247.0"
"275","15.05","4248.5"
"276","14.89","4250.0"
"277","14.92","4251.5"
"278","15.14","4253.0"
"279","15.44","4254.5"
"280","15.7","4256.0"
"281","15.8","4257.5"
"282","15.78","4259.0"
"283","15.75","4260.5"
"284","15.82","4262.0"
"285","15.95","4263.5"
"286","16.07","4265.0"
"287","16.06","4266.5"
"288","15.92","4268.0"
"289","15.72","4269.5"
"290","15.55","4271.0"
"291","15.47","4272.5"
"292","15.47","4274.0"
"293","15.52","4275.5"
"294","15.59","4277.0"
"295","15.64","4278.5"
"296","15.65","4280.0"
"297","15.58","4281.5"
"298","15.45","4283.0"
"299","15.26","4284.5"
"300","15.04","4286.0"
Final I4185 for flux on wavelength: 16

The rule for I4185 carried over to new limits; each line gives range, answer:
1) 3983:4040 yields 16.3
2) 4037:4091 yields 16.1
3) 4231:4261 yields 15.5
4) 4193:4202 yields 15.8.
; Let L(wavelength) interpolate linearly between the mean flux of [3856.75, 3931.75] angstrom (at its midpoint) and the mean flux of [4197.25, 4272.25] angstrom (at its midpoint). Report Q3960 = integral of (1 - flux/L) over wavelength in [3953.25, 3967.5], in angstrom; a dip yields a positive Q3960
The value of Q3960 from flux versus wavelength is 1.4 angstrom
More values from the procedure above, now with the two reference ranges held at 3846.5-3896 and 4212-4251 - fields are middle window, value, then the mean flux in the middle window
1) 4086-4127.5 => 0.2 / 15.2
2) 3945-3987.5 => 3.7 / 13.6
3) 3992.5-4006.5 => -1.2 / 16.3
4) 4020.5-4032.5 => -1.0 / 16.3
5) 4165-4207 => -1.5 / 16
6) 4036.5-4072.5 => -2.3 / 16.1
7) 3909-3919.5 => -0.9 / 16.1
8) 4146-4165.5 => -1.4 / 16.5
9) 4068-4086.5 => -0.7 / 15.8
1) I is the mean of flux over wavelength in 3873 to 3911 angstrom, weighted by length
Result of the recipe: 14.1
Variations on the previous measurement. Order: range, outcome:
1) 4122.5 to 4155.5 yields 16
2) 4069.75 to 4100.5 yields 15.5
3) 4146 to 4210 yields 16.2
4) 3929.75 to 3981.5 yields 12.5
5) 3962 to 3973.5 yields 9.29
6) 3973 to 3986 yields 14.7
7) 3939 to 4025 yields 14.8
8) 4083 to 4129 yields 15.3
